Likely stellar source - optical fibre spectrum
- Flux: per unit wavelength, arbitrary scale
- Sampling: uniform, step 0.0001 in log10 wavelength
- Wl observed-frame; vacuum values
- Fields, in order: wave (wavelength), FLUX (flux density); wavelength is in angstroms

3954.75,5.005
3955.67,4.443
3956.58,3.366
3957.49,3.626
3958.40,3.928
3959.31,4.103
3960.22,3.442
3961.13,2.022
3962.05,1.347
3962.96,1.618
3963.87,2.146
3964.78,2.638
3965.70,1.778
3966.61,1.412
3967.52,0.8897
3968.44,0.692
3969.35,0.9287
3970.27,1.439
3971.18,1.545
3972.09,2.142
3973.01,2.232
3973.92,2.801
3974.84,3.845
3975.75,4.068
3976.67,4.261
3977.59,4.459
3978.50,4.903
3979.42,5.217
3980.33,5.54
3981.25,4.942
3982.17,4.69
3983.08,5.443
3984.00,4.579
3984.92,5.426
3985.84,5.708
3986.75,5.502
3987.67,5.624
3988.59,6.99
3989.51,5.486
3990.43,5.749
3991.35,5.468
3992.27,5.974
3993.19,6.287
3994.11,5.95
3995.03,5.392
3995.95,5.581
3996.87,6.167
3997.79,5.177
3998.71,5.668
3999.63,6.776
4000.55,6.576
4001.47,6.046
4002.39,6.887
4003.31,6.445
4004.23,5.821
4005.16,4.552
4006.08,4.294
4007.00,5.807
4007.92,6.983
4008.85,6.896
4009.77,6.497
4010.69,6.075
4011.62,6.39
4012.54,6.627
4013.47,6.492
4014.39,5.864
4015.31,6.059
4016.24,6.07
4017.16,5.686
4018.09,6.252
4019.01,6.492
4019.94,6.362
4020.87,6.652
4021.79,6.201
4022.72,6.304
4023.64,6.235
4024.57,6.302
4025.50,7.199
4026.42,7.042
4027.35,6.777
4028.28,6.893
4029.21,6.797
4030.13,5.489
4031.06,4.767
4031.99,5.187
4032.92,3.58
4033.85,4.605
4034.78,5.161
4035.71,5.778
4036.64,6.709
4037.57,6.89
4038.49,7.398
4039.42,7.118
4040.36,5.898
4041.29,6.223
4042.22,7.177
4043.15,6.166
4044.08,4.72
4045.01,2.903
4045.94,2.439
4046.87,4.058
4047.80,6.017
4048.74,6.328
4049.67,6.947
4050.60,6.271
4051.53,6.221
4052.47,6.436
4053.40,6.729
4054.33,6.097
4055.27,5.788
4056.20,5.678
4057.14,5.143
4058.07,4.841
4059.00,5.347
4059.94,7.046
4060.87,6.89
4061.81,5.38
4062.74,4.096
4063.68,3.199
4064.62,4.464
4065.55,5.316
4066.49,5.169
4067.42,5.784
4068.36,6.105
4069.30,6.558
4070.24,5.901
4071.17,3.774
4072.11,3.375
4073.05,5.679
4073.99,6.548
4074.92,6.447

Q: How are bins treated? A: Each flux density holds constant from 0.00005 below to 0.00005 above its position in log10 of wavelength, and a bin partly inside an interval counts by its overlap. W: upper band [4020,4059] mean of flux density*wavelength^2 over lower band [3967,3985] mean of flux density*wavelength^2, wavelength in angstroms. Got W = 1.75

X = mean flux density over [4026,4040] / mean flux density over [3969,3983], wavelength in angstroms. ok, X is 1.7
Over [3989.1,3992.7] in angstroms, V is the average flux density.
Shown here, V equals 5.66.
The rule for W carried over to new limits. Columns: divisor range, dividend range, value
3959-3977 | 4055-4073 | 2.46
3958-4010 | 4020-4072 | 1.32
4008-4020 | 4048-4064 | 0.94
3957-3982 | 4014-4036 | 2.11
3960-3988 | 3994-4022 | 1.86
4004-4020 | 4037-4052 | 0.97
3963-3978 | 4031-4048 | 2.43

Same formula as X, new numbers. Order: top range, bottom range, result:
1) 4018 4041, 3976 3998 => 1.14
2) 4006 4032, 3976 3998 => 1.16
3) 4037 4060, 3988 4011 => 0.97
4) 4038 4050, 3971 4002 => 1.10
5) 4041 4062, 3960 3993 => 1.53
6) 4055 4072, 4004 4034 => 0.88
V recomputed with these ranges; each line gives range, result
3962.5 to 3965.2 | 2.13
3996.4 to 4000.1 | 5.95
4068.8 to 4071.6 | 5.44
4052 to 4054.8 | 6.42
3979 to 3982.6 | 5.1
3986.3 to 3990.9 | 5.86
